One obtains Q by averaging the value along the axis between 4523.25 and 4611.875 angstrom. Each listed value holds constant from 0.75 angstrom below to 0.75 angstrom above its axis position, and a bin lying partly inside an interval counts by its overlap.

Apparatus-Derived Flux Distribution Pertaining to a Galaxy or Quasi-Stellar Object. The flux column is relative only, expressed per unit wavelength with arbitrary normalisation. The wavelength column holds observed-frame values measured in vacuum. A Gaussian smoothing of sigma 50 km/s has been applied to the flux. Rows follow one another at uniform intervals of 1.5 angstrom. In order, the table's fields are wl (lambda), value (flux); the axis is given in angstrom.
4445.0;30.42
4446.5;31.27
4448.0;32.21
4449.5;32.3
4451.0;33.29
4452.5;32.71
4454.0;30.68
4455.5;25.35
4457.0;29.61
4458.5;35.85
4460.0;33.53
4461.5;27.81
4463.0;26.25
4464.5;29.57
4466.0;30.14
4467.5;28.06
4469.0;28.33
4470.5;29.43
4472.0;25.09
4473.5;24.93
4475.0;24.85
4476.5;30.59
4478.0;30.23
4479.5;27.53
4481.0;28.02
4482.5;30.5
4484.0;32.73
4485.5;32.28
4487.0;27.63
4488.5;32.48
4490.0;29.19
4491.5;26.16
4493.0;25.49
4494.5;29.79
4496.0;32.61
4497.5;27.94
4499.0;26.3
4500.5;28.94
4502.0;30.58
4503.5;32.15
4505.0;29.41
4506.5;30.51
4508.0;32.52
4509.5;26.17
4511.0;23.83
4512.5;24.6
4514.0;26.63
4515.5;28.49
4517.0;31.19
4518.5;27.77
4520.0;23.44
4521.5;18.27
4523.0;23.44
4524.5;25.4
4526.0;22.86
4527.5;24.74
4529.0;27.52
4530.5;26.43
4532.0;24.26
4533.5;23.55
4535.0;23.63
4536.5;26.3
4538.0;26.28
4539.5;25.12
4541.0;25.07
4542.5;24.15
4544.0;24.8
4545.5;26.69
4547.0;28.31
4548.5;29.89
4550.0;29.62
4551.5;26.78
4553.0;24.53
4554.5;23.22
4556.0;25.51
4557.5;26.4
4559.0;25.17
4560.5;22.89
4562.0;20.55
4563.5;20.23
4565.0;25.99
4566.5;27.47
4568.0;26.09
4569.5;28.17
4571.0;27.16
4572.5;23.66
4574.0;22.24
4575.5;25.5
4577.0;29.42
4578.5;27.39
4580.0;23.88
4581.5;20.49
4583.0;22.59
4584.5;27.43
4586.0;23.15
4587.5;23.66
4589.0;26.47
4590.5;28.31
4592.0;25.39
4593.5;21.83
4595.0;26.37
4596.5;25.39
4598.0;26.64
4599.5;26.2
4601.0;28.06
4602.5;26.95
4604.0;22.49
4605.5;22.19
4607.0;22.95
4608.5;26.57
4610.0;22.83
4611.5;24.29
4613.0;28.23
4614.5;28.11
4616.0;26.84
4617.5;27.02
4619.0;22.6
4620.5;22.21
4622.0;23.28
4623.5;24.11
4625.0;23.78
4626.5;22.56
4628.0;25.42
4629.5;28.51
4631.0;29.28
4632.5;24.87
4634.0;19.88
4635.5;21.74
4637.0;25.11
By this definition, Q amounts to 25.2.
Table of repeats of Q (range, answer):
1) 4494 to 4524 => 27.7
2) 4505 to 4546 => 25.8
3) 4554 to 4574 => 24.7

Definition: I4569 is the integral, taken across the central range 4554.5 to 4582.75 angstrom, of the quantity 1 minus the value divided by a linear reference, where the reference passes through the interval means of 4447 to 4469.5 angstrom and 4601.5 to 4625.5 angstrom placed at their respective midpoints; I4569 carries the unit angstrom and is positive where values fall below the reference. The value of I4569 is 1.6 angstrom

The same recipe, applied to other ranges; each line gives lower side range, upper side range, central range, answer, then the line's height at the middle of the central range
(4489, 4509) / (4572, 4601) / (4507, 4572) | 4.2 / 27.4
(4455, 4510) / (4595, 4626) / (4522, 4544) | 2.2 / 27.6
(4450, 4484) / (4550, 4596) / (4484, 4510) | -1.4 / 28.1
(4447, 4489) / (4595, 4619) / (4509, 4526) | 1.8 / 28.2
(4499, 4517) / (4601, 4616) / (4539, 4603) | 2.4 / 26.5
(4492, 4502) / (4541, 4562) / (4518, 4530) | 1.3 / 27.2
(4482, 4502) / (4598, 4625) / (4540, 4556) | 0.6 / 27.4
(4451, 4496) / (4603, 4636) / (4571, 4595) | 0.8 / 25.7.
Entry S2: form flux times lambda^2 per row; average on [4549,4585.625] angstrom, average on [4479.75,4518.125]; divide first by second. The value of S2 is 0.9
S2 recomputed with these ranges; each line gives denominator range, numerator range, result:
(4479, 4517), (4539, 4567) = 0.90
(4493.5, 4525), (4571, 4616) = 0.95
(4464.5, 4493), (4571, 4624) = 0.92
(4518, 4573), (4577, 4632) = 1.03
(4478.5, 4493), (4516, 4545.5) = 0.87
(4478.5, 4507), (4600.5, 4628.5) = 0.88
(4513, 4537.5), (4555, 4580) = 1.02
